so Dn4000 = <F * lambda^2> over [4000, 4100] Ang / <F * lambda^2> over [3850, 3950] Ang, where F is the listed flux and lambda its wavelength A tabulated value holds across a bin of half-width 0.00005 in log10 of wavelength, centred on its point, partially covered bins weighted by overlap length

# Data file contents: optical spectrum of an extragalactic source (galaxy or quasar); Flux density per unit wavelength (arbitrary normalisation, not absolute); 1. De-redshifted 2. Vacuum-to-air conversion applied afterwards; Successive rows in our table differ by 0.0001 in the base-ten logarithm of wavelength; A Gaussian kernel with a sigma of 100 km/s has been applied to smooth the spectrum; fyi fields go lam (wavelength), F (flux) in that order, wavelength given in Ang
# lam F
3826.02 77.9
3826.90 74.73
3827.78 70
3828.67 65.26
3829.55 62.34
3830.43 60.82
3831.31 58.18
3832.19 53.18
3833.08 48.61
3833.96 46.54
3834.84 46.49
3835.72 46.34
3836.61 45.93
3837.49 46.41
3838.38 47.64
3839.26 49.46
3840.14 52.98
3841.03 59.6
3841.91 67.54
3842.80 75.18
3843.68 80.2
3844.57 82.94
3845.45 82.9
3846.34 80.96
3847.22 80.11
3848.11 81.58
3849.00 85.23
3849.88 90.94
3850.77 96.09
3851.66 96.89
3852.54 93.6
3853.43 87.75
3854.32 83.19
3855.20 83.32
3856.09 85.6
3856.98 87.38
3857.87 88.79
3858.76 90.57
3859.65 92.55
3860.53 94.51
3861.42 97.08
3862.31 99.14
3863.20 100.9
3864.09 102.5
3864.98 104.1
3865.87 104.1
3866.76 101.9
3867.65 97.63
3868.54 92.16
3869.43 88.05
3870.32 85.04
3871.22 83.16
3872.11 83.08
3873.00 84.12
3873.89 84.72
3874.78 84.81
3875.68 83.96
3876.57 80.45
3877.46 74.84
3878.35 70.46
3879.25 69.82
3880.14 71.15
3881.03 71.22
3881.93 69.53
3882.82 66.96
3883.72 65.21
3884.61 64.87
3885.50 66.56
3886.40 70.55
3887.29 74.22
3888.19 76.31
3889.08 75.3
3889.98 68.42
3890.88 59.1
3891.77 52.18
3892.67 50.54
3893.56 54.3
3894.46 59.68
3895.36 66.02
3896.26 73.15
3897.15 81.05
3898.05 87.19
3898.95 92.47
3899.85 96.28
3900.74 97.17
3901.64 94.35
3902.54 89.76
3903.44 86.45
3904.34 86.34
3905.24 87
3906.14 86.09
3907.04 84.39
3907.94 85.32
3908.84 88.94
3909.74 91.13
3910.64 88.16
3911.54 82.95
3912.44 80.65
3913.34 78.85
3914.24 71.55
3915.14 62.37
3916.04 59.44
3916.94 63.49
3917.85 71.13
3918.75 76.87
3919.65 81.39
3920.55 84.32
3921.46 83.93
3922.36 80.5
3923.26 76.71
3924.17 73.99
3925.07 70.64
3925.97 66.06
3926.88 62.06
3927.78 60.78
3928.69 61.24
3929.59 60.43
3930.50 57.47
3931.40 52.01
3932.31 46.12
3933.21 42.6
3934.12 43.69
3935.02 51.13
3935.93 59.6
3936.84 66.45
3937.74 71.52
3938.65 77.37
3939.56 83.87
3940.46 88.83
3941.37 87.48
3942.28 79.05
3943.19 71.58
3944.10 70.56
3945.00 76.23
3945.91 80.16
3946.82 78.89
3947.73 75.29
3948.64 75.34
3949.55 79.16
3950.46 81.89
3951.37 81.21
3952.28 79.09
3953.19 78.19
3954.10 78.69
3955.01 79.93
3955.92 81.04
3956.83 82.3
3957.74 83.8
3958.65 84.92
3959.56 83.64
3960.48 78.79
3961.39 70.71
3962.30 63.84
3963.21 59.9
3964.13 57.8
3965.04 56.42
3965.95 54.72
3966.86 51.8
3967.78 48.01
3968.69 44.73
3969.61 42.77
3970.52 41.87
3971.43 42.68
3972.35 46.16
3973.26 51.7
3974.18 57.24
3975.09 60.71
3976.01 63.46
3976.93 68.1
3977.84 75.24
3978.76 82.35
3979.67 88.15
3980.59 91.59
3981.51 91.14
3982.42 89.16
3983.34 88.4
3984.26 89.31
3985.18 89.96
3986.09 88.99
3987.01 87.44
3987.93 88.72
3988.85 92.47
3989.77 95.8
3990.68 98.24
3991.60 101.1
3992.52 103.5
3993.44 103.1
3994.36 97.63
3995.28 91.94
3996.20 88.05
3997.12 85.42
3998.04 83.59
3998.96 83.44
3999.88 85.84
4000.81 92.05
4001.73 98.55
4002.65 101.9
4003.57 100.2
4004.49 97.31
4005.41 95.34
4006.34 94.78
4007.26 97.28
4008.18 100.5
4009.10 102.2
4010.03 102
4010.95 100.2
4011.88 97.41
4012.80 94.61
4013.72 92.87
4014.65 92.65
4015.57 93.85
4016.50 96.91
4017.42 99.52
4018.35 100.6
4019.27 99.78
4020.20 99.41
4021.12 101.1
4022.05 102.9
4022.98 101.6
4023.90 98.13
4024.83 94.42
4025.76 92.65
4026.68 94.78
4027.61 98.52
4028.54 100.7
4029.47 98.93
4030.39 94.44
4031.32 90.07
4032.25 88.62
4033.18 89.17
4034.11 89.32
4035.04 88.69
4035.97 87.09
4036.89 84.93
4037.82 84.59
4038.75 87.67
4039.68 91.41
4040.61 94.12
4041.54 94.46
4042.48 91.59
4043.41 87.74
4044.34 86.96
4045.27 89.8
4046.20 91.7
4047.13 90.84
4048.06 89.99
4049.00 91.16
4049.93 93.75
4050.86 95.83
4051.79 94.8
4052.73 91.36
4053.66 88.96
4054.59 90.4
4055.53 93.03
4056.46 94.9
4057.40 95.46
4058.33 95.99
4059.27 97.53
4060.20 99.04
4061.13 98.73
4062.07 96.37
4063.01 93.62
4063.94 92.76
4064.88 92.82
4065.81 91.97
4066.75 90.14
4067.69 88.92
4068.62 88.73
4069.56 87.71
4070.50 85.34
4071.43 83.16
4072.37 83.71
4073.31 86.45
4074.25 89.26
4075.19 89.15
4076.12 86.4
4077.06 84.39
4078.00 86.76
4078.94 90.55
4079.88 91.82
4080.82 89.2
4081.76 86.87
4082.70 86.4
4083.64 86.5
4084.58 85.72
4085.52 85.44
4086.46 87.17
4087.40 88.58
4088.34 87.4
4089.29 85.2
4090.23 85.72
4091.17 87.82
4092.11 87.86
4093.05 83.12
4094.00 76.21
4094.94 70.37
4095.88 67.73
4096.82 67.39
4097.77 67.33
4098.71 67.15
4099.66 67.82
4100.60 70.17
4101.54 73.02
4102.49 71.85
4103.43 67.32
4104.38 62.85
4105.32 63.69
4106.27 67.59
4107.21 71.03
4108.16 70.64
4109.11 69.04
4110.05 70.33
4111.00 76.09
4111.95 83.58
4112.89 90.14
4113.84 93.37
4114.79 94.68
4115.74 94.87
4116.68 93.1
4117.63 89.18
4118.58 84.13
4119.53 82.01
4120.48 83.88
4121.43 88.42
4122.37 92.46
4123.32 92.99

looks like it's 1.26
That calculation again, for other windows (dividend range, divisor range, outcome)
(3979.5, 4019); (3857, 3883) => 1.16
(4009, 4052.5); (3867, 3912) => 1.29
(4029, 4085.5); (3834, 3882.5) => 1.24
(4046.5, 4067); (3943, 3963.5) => 1.27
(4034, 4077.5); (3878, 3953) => 1.33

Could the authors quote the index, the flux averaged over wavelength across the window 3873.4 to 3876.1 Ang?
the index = 84.4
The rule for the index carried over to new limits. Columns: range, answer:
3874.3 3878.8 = 78.9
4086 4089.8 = 87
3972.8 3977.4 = 60.3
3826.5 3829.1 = 69.7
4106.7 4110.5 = 70.3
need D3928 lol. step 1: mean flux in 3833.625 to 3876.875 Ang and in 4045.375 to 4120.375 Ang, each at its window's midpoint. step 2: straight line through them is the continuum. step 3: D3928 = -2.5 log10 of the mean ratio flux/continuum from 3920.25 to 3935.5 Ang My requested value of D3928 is 0.30 mag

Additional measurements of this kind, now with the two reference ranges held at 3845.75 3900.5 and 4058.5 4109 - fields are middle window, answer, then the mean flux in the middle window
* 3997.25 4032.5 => -0.17 mag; 96.2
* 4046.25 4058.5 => -0.12 mag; 92.7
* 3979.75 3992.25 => -0.12 mag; 91.8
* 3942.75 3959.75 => 0.04 mag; 79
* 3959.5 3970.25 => 0.37 mag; 58.2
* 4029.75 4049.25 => -0.09 mag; 89.8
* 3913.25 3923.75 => 0.11 mag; 74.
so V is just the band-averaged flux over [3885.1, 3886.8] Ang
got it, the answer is 68.3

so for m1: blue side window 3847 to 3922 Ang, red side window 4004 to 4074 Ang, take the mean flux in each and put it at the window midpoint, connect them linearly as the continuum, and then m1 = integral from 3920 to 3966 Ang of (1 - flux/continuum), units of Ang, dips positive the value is 7.9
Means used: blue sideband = 81.7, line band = 71.4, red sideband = 93.5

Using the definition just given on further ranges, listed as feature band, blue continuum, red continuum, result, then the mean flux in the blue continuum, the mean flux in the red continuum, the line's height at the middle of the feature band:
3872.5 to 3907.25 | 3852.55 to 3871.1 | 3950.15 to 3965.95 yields 4.7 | 93.1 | 74.8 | 87.8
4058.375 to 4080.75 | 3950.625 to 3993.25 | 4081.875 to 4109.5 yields -4.2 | 74.5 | 76.3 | 75.9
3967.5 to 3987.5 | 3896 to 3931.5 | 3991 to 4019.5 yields 4.6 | 78.1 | 95.9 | 90.5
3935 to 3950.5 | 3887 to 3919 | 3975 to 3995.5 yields 1.3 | 77.2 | 88.6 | 82.7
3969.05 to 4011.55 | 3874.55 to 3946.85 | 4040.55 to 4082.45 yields -1.2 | 73.2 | 90.9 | 82.6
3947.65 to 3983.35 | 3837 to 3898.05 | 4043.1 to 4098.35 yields 5.9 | 78.7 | 88.1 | 83.2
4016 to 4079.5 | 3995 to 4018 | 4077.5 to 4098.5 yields -2.5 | 94.8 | 83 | 88.8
